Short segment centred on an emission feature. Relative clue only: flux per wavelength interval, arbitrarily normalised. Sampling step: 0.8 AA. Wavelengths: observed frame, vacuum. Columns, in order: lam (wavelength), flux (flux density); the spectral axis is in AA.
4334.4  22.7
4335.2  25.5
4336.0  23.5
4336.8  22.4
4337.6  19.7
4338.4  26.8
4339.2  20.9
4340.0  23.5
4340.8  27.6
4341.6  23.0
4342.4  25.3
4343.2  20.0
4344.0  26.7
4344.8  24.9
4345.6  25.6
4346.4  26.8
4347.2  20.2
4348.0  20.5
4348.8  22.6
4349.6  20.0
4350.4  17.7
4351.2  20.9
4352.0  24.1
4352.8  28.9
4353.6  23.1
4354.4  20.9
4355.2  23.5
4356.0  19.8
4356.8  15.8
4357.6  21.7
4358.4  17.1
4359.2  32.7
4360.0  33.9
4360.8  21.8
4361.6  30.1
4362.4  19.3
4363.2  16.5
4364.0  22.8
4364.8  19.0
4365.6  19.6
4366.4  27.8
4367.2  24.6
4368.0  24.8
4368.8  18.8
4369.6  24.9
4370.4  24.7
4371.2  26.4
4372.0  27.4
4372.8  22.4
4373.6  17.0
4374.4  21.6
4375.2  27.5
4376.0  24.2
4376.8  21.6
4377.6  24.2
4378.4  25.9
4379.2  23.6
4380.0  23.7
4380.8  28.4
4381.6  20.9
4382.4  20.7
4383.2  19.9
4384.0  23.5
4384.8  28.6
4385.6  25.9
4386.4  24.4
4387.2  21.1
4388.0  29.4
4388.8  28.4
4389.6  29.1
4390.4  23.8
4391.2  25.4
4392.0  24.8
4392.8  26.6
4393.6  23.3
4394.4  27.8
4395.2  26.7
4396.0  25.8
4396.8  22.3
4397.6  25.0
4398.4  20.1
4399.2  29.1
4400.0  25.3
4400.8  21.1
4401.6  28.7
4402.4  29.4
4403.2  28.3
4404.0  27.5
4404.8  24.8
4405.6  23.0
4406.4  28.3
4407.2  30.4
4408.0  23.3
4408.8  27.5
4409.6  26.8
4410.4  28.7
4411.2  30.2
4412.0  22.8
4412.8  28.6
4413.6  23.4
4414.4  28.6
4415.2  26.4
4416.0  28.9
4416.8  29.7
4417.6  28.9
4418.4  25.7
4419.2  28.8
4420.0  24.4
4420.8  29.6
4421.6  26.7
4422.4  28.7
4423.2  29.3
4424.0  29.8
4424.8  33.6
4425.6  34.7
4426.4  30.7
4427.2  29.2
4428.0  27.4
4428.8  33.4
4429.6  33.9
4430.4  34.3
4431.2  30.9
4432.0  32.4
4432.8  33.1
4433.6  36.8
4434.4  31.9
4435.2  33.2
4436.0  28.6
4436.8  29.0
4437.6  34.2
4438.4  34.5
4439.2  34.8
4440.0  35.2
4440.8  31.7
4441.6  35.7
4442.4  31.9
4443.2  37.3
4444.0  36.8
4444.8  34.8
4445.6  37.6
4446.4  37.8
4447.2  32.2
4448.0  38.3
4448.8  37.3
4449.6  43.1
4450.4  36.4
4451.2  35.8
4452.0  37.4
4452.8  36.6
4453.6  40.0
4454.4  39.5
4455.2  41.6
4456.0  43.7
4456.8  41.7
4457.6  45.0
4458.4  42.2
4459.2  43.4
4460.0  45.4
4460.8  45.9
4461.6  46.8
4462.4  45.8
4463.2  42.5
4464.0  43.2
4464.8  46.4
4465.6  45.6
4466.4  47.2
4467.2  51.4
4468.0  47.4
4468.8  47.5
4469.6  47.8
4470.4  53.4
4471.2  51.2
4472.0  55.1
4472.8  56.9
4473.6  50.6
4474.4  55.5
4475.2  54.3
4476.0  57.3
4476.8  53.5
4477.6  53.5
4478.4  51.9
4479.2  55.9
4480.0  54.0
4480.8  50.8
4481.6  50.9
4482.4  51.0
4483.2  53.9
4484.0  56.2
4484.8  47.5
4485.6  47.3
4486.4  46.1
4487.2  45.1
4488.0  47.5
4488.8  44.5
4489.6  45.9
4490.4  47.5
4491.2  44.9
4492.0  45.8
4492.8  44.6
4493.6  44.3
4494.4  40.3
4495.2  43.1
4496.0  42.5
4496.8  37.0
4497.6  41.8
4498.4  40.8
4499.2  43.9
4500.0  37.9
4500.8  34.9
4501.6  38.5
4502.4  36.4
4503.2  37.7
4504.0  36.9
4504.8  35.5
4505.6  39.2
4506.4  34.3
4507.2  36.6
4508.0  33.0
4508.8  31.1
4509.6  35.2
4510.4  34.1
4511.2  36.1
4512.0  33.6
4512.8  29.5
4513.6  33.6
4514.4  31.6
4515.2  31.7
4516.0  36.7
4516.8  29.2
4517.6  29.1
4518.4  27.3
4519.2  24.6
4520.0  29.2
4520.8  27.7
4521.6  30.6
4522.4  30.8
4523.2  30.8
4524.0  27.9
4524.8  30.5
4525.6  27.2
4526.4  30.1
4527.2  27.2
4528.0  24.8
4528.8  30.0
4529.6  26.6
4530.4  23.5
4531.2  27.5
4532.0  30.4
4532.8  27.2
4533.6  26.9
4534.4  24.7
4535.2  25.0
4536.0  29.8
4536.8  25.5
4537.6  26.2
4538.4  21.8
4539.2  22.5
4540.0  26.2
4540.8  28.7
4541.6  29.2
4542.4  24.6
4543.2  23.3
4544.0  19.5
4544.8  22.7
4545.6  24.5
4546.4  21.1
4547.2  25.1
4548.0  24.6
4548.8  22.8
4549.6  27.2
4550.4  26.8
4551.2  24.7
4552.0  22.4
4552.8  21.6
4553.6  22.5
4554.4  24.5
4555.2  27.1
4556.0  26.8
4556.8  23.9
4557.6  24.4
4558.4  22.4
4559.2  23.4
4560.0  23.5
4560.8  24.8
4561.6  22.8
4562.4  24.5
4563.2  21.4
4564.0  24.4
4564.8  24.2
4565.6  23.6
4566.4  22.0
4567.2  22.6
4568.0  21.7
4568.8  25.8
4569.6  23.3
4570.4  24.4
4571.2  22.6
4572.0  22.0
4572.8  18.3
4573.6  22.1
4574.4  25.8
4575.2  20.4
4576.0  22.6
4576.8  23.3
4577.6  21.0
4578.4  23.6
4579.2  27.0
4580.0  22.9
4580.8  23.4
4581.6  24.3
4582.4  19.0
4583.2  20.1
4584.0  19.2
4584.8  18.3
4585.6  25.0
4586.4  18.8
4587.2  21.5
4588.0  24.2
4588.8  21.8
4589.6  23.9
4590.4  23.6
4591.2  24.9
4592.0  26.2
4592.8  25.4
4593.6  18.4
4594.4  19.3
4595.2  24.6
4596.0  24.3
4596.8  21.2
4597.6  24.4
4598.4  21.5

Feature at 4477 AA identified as C IV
